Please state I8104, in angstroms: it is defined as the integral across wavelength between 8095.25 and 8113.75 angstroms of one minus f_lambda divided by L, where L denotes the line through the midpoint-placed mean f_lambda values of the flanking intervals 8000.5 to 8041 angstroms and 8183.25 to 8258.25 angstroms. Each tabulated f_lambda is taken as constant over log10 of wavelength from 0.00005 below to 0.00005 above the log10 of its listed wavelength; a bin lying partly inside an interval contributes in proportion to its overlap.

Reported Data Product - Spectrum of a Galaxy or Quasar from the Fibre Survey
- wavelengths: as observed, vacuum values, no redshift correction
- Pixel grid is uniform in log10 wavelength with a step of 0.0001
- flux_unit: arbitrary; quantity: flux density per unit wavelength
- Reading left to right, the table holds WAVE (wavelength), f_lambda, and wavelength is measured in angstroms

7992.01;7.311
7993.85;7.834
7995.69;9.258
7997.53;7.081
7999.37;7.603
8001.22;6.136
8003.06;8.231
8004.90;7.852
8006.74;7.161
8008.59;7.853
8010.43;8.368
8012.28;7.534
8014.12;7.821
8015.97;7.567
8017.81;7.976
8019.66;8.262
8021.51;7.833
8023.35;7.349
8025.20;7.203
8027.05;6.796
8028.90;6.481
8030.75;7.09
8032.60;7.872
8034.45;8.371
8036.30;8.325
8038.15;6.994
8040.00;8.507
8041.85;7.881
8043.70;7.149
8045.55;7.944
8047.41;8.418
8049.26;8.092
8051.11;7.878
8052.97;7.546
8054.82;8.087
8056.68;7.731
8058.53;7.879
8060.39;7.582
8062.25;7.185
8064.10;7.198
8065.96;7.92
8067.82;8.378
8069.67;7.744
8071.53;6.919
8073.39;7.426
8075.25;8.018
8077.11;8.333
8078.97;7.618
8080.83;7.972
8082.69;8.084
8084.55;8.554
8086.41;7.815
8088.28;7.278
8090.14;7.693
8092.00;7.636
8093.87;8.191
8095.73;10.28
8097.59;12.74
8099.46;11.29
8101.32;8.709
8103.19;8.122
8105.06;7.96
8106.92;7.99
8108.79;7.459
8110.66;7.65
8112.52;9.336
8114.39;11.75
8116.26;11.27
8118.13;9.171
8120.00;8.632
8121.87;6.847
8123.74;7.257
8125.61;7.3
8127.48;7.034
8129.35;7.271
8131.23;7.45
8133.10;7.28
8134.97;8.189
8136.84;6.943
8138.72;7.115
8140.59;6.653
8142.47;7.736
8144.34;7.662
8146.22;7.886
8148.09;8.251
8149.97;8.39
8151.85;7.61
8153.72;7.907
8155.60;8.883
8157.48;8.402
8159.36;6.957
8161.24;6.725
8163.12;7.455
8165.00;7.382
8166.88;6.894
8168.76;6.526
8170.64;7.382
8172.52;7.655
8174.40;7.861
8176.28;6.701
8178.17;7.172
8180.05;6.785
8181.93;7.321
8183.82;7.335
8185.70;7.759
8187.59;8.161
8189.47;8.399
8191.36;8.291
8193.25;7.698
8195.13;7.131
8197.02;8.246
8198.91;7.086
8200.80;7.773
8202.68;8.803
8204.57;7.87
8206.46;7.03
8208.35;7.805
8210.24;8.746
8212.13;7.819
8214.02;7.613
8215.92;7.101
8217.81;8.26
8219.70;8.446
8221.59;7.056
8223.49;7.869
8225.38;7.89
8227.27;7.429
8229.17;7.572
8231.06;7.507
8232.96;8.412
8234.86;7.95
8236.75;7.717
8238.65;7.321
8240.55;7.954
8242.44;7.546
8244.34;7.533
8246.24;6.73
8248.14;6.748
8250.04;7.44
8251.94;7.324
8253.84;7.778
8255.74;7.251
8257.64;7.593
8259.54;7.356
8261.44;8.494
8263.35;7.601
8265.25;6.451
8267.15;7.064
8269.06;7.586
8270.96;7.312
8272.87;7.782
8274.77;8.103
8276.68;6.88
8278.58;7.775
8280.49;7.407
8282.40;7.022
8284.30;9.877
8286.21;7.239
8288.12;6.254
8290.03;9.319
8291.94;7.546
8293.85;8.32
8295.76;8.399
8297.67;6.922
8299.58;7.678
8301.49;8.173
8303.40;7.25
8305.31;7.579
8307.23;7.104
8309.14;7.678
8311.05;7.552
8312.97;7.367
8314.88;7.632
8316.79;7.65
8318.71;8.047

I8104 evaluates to -3.65 angstroms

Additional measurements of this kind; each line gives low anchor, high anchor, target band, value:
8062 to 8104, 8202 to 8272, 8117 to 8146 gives 2.0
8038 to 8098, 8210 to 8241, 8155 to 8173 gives 1.1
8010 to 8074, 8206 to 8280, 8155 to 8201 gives 0.7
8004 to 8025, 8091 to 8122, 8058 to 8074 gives 1.8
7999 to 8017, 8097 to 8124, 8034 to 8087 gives 3.3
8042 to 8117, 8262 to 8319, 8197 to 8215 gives 0.1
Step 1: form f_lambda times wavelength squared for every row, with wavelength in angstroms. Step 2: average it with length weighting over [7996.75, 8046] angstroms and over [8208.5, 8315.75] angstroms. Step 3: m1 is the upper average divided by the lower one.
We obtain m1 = 1.07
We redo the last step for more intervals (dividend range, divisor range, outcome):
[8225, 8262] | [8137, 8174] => 1.02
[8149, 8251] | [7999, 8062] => 1.04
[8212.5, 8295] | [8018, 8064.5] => 1.05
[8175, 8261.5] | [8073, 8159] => 0.95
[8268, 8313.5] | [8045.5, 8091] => 1.04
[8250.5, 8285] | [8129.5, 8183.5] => 1.04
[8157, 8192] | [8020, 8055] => 1.00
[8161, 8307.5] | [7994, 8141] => 0.99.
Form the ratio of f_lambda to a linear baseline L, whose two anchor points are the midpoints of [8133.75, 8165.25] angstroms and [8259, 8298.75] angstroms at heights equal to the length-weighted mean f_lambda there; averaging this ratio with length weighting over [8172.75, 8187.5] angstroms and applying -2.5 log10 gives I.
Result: 0.05 mag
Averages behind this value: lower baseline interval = 7.66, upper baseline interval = 7.66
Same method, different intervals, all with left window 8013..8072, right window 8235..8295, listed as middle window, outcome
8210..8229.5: -0.03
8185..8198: -0.05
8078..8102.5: -0.14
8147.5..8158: -0.08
